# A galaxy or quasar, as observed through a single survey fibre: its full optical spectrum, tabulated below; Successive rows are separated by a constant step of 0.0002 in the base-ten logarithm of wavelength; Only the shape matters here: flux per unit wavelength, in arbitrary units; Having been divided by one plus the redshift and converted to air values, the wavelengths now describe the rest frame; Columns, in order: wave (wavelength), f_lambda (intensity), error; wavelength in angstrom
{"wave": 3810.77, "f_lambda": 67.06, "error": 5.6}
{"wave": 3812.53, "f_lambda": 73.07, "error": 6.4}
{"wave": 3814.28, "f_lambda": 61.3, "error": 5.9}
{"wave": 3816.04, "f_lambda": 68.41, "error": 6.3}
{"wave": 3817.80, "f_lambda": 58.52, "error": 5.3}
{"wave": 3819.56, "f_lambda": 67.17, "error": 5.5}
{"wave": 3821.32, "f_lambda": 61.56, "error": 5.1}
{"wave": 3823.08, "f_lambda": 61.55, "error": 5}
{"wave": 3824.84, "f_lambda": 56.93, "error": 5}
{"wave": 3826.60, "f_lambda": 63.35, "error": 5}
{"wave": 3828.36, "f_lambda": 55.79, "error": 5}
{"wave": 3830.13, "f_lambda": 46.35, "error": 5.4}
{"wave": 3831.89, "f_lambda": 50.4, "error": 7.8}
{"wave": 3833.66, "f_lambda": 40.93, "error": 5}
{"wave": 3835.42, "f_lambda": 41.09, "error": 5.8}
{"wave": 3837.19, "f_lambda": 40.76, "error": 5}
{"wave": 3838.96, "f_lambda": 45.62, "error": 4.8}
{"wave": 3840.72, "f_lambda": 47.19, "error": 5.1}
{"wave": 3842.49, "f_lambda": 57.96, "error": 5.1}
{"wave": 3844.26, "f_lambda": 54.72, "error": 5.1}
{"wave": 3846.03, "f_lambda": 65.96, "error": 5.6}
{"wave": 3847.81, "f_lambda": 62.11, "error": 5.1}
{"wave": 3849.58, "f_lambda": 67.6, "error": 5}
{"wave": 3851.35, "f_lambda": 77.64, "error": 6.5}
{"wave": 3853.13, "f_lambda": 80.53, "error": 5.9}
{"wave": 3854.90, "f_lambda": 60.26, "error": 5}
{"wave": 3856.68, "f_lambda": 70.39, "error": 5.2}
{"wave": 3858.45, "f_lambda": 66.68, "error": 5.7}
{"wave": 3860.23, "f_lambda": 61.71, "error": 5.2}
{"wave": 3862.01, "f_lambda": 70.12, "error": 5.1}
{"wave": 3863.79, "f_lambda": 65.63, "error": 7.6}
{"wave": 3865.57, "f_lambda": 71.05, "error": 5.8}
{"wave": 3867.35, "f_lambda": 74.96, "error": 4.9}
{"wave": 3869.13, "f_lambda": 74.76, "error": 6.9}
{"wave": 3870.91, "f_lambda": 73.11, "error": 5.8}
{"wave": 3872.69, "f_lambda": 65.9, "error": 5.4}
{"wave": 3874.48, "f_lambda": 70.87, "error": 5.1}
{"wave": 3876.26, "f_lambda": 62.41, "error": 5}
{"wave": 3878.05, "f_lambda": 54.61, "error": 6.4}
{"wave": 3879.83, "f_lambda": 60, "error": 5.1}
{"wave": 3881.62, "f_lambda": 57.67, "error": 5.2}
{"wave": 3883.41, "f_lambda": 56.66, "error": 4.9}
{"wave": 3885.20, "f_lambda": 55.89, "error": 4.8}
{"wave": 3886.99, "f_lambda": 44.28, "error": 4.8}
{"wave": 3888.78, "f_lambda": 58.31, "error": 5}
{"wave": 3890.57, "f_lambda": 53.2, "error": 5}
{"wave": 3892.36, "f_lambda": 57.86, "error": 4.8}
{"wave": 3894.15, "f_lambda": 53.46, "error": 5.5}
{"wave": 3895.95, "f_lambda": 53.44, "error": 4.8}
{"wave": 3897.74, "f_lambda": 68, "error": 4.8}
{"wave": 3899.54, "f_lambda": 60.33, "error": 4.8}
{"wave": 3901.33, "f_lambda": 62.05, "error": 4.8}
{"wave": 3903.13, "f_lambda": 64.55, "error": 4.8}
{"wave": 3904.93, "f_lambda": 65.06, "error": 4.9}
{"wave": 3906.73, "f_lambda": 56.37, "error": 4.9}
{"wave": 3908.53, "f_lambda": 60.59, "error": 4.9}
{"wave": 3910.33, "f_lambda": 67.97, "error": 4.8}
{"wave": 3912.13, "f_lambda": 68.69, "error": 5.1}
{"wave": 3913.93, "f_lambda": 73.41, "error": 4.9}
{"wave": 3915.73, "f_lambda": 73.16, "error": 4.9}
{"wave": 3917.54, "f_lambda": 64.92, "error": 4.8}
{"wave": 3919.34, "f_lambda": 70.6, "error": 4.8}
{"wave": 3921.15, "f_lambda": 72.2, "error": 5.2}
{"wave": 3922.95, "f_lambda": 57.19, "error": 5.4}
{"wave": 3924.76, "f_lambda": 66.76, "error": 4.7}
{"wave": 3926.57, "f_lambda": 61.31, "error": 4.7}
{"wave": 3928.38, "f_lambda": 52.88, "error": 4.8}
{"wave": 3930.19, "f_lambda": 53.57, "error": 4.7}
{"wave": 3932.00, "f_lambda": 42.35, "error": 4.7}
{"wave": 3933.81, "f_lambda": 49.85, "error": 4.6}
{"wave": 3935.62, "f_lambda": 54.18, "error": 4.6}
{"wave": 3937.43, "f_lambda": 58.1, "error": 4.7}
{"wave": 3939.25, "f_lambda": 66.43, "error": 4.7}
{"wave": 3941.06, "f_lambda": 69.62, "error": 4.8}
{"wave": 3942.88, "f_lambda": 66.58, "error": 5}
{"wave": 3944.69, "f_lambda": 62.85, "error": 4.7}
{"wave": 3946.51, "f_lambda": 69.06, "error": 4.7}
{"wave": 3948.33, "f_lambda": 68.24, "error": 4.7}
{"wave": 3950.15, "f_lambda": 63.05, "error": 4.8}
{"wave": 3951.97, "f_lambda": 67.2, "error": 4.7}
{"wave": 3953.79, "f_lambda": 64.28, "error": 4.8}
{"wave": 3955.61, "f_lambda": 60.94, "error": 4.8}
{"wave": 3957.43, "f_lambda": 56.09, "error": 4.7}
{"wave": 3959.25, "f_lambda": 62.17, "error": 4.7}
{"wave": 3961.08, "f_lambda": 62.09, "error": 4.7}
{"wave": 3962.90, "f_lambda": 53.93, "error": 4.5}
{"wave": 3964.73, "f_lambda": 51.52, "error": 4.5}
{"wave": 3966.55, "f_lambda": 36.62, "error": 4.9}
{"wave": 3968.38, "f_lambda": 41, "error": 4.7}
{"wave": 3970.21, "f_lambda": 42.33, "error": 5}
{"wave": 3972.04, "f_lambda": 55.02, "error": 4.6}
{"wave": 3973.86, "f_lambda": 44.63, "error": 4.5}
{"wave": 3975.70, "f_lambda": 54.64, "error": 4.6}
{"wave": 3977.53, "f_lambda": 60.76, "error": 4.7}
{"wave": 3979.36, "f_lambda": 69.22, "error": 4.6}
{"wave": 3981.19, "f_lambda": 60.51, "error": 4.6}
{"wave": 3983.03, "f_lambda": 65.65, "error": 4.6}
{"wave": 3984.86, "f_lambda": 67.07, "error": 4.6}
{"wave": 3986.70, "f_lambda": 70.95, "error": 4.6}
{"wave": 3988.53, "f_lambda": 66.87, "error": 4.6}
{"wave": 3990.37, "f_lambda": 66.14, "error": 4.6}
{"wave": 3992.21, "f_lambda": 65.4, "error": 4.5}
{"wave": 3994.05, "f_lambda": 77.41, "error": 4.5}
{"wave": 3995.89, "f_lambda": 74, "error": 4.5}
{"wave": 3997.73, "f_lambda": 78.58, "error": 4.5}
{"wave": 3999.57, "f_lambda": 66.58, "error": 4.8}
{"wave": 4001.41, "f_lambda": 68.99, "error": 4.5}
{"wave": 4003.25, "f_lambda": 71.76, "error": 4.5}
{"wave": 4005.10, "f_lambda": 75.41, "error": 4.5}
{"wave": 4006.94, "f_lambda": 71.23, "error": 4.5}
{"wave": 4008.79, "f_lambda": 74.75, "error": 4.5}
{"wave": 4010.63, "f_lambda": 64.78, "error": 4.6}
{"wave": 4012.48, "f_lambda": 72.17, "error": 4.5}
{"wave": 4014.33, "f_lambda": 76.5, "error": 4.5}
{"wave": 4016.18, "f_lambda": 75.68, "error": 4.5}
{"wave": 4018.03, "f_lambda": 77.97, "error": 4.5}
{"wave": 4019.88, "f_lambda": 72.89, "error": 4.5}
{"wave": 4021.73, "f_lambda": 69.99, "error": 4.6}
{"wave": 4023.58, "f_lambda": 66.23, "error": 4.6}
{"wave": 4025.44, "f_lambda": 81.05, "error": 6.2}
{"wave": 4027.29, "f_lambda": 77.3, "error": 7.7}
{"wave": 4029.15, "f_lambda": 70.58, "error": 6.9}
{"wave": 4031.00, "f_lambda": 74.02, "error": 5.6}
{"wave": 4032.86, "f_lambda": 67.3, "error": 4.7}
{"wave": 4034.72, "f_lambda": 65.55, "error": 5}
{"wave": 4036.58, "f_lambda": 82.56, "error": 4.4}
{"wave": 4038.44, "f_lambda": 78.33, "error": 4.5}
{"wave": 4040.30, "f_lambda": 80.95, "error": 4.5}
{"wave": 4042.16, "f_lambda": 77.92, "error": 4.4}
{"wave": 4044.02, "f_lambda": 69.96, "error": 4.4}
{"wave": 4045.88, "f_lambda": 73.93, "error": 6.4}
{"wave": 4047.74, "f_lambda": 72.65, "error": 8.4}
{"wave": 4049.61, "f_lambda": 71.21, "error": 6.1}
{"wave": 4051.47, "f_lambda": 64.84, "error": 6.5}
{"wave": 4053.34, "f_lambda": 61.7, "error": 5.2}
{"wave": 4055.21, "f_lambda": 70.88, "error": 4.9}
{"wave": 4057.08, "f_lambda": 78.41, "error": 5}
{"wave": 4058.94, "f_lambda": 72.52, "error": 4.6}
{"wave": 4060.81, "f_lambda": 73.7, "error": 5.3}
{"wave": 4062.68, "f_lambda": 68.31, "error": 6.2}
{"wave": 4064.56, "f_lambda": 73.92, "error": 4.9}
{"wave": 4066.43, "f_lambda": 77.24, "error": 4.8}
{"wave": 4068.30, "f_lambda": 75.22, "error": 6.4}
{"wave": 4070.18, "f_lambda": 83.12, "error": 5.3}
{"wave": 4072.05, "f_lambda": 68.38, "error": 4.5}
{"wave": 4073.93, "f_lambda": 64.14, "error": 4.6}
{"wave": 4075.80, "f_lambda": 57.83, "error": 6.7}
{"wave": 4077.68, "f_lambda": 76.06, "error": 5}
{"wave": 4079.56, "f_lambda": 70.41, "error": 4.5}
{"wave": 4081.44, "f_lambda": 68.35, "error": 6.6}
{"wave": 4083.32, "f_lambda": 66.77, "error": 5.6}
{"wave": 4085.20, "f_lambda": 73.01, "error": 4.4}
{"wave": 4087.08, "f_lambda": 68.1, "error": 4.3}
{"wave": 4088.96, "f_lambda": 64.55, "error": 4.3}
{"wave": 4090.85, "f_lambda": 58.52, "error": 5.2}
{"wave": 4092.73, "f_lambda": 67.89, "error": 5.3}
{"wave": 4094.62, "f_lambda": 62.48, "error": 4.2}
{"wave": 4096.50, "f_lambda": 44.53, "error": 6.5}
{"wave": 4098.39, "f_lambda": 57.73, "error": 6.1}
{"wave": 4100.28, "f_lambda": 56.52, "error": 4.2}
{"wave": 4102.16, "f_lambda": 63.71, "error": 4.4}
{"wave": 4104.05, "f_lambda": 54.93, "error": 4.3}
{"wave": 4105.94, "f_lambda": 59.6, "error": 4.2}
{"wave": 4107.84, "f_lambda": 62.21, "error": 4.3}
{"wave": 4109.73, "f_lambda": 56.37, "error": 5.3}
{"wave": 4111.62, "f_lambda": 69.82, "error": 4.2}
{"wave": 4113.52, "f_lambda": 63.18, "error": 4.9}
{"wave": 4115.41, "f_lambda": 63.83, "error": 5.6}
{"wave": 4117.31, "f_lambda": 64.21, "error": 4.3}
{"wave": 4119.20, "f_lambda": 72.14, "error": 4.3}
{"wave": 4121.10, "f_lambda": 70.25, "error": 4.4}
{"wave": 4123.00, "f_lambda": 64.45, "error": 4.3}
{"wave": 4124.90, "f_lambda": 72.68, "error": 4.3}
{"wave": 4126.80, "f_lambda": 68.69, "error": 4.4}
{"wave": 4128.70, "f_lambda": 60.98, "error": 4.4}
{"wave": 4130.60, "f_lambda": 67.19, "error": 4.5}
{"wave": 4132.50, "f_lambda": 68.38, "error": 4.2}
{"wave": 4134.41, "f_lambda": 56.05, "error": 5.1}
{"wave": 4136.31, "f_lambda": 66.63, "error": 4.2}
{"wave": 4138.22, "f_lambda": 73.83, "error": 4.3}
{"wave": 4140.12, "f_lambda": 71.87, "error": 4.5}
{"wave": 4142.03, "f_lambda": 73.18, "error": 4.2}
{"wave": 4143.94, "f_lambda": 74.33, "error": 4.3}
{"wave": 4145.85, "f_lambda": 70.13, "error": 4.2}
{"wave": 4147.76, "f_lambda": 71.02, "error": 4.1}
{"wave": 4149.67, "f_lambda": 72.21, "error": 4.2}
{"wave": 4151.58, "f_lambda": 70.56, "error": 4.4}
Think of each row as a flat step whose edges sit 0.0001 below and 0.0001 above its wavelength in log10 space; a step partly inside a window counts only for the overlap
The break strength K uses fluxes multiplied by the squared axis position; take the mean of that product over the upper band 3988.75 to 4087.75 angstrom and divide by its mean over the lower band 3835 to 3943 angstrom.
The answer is 1.3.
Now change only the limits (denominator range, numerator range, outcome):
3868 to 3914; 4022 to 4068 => 1.28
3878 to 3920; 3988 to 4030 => 1.25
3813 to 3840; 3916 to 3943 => 1.16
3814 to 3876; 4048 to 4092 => 1.27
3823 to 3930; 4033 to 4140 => 1.23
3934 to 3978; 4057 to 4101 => 1.24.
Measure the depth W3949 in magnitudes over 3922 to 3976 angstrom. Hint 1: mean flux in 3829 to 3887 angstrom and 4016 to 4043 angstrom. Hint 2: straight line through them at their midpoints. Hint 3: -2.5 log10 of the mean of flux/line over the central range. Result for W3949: 0.19 mag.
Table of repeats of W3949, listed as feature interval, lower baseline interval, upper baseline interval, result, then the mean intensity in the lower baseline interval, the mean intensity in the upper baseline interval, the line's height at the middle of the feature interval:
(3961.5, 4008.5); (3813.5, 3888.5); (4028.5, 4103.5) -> 0.062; 60.7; 69.2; 66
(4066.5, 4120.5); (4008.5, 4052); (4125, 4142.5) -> 0.078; 73.4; 67.5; 69.8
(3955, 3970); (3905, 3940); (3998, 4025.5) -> 0.257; 61.7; 72.3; 66.4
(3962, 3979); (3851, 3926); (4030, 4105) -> 0.317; 64.2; 68.9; 66.4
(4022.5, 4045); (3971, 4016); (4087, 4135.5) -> -0.129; 67.5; 63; 66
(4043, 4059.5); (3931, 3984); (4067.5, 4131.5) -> -0.130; 57.9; 65.2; 62.7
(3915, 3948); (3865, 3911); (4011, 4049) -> 0.061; 61.6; 74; 65.4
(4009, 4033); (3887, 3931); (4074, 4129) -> -0.156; 62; 64.2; 63.3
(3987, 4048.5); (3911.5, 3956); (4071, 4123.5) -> -0.149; 63.1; 64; 63.5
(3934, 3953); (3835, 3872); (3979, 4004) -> 0.055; 63.6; 69.2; 67.3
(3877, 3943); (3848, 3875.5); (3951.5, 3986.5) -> 0.063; 69.9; 56.8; 64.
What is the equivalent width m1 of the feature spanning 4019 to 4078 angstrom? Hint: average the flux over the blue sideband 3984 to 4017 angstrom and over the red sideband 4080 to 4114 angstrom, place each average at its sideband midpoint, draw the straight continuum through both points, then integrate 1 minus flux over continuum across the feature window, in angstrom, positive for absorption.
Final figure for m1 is -4.97 angstrom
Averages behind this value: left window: 71.3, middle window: 72.4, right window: 62.2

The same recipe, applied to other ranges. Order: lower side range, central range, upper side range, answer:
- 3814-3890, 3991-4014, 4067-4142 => -2.96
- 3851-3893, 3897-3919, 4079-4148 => -0.40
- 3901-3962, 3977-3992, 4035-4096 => -0.01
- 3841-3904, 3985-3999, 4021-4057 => -0.21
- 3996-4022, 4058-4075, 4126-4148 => -0.48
